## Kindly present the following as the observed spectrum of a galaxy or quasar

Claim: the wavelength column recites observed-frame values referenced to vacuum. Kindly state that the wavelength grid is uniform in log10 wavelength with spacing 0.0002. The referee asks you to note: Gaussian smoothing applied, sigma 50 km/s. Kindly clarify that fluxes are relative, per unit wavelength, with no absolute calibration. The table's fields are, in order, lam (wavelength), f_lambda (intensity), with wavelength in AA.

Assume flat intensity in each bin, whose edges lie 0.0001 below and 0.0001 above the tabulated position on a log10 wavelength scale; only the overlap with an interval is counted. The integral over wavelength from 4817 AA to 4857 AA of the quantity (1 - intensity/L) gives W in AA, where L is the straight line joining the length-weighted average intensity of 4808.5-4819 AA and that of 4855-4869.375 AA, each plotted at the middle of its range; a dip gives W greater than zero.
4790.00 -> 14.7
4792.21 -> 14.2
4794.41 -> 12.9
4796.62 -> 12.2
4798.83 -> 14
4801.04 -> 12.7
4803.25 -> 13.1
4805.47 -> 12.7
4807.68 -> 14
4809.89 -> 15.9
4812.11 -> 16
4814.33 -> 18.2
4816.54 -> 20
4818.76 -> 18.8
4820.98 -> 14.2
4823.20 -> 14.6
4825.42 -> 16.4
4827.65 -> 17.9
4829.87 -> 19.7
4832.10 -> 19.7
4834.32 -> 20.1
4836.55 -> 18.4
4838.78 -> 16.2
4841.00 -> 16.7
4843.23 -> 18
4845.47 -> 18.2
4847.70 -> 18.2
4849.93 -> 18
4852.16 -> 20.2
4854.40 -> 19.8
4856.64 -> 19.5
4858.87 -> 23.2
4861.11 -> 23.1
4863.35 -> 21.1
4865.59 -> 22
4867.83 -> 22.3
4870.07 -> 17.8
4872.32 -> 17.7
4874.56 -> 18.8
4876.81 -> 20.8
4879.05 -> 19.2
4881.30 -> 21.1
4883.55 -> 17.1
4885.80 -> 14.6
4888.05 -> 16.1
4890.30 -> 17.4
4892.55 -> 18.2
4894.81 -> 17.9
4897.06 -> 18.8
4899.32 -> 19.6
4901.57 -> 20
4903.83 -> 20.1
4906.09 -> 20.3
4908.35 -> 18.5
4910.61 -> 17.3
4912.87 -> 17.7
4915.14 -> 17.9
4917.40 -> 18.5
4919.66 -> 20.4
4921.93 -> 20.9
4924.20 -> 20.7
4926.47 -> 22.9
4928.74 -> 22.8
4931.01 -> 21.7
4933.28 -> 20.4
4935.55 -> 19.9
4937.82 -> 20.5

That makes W 3.1 AA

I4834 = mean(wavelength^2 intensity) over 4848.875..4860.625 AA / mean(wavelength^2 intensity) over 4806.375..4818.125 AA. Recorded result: 1.2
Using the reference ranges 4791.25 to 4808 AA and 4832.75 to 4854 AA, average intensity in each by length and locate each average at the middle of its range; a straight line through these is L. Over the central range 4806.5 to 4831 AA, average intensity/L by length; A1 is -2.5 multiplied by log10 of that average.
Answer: -0.098 mag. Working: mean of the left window 13.2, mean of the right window 18.3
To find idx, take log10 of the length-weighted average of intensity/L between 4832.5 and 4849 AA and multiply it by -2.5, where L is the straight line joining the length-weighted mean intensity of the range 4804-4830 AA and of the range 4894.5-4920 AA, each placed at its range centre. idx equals -0.06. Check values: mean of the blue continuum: 16.4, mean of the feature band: 18.1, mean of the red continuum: 18.9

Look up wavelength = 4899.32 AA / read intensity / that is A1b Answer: 19.6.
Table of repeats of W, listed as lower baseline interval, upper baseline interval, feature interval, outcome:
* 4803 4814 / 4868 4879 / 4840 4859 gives -1.5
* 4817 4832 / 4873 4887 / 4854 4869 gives -2.9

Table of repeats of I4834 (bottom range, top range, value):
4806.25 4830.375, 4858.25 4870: 1.33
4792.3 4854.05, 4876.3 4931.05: 1.19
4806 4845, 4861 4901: 1.12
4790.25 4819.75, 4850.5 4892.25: 1.34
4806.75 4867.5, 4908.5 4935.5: 1.12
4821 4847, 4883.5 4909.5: 1.06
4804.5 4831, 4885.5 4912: 1.15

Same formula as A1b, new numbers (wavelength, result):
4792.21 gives 14.2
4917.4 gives 18.5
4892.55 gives 18.2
